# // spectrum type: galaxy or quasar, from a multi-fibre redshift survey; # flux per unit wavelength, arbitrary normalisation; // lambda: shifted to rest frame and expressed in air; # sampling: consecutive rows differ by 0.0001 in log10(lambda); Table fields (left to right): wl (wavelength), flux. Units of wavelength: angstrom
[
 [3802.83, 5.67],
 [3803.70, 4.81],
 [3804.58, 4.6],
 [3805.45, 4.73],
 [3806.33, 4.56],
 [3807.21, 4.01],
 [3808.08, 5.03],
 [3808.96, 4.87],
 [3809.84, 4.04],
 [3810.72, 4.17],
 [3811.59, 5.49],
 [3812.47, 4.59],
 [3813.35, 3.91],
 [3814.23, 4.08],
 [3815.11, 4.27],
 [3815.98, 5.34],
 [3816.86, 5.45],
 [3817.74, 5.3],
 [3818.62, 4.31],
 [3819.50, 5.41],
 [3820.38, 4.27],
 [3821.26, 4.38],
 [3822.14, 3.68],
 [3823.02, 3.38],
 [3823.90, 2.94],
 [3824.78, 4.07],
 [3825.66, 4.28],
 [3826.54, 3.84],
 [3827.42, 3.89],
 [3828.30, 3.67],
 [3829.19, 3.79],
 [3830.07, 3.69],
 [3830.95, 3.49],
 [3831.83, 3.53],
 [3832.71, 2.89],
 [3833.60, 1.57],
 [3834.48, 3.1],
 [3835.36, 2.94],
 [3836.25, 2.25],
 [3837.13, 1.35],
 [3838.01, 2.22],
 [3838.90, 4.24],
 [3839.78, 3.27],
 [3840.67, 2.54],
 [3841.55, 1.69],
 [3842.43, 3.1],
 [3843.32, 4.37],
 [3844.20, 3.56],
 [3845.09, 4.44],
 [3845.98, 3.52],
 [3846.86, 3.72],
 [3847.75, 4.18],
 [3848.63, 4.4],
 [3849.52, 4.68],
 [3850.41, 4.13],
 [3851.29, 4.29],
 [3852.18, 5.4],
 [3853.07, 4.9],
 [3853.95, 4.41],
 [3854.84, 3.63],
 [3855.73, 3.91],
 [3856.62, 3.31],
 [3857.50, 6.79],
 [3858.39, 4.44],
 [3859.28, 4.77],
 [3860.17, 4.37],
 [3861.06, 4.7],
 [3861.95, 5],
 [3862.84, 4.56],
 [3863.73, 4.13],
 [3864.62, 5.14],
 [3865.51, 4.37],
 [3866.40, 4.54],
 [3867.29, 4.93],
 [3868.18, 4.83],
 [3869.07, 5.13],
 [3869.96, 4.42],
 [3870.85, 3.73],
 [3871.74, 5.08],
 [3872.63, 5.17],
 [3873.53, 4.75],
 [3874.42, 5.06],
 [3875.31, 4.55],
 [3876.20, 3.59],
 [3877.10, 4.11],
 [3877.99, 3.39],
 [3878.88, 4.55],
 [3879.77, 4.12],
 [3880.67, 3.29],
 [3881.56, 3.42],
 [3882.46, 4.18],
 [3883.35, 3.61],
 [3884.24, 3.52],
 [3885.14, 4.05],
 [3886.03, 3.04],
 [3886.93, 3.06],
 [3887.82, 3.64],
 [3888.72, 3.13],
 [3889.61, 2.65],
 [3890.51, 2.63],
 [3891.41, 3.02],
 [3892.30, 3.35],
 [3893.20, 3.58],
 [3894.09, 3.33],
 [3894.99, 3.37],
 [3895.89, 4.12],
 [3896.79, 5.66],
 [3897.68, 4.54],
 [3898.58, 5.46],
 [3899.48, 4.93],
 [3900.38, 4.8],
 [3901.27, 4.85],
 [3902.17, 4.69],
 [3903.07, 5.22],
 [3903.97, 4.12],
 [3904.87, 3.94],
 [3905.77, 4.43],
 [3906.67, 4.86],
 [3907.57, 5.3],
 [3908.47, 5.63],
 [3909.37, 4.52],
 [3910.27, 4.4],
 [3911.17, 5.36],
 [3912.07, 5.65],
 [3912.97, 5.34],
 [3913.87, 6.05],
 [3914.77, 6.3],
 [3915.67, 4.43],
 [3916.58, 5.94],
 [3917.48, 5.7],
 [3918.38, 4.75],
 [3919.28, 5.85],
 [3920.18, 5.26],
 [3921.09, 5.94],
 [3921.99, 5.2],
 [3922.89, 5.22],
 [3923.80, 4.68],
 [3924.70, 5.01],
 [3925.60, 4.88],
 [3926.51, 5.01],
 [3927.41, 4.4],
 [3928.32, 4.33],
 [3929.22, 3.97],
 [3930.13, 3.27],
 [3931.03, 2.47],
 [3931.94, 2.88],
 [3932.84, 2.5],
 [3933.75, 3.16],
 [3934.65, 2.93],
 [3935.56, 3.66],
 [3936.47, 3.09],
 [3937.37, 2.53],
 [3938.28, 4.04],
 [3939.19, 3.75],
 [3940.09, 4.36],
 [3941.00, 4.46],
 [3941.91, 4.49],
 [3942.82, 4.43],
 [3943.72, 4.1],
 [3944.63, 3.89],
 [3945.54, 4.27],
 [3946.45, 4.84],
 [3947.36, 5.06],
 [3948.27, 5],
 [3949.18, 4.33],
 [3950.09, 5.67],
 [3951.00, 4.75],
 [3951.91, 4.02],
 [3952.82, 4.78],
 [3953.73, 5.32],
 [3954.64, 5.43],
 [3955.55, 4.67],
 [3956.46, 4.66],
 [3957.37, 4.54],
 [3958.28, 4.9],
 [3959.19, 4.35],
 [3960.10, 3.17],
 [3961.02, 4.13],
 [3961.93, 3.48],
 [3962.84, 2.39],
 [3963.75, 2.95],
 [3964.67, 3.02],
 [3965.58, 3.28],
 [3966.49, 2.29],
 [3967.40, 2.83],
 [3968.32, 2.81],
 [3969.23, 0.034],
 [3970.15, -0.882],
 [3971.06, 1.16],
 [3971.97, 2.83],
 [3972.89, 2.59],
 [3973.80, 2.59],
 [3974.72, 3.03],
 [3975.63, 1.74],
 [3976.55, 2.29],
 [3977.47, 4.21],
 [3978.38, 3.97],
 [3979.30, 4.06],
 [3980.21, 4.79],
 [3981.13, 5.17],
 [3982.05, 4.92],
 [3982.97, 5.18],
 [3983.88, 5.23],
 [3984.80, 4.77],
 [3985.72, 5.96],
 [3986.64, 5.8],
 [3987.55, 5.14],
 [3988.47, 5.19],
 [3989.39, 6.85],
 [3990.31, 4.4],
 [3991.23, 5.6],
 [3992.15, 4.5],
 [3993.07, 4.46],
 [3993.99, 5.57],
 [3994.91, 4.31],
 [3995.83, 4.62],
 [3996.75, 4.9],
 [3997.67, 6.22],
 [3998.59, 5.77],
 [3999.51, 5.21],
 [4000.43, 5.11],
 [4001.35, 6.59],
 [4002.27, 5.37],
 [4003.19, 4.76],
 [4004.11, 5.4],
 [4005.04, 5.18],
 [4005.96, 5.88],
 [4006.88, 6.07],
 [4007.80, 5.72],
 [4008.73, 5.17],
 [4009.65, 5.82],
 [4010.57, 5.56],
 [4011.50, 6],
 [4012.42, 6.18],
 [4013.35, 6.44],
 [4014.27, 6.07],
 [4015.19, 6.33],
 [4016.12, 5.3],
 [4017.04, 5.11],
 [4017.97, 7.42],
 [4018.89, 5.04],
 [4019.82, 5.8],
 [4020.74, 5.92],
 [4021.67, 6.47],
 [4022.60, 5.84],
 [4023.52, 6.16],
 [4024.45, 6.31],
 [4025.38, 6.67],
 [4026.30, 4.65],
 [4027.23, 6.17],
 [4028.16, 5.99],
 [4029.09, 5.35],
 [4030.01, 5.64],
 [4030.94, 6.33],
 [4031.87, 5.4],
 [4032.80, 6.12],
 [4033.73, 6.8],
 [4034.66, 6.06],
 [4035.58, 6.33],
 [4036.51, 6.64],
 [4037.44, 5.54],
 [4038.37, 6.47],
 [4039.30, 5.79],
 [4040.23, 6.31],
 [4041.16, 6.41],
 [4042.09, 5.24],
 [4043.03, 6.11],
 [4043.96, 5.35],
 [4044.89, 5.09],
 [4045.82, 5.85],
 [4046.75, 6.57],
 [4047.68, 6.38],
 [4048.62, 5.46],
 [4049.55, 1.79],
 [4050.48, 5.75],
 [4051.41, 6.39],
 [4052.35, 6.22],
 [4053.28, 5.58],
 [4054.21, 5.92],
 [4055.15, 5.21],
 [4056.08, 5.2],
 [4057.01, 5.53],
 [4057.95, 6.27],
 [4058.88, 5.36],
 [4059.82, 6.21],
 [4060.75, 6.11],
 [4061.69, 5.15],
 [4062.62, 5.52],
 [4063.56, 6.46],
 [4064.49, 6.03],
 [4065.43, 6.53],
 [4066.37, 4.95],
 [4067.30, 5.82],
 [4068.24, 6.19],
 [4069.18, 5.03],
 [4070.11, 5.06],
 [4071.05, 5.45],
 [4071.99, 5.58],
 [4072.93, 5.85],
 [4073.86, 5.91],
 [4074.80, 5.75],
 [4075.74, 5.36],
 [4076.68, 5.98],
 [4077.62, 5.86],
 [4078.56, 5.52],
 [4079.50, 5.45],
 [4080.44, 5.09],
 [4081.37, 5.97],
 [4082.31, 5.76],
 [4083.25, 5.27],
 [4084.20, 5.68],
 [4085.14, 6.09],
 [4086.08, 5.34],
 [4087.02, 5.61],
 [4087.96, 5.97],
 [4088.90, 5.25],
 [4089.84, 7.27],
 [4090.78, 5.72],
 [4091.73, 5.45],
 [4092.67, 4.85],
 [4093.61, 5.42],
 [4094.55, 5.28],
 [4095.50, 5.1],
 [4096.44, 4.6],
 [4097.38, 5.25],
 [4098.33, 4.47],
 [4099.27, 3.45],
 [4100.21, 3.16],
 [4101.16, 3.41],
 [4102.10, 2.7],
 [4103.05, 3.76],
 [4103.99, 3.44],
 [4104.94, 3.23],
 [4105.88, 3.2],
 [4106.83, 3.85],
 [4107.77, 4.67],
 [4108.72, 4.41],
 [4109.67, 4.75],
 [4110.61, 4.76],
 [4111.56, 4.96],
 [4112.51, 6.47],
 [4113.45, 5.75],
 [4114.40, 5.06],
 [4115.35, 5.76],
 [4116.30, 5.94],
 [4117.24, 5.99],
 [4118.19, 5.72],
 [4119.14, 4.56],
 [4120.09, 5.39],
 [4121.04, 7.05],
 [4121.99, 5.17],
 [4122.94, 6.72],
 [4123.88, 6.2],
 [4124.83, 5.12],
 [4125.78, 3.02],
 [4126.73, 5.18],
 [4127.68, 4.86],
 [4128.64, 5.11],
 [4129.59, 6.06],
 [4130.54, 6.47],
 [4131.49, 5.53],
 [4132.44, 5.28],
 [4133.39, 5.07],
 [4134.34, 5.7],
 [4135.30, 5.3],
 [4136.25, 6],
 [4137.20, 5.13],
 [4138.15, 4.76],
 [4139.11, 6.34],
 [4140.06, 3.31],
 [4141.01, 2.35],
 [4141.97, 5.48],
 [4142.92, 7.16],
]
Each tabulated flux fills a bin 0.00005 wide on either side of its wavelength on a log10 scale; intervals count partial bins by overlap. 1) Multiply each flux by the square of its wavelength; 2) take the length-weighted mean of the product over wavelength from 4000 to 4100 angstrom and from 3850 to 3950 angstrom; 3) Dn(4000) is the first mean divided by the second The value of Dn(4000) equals 1.40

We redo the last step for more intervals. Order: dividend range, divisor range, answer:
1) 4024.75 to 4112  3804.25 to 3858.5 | 1.53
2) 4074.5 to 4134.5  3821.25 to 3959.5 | 1.36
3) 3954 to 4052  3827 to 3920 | 1.27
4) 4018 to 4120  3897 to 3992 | 1.36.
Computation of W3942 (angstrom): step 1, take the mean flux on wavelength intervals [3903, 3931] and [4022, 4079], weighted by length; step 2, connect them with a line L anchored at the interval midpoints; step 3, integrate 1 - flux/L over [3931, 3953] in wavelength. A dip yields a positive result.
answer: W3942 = 4.8 angstrom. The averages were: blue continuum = 4.96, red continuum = 5.78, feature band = 4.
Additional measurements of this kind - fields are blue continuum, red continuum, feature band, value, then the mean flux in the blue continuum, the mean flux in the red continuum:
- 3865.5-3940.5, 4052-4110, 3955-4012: 5.0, 4.32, 5.23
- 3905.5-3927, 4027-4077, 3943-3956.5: 1.7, 5.24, 5.77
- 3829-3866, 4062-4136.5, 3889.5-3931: -4.9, 3.83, 5.26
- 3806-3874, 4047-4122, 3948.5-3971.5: 5.6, 4.11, 5.29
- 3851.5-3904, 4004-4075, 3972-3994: 3.4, 4.26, 5.8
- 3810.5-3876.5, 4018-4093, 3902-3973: 9.4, 4.1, 5.77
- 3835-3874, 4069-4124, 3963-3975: 6.3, 4.13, 5.18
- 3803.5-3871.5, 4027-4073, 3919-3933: 1.0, 4.1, 5.77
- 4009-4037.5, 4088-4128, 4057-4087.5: -1.8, 5.98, 4.93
